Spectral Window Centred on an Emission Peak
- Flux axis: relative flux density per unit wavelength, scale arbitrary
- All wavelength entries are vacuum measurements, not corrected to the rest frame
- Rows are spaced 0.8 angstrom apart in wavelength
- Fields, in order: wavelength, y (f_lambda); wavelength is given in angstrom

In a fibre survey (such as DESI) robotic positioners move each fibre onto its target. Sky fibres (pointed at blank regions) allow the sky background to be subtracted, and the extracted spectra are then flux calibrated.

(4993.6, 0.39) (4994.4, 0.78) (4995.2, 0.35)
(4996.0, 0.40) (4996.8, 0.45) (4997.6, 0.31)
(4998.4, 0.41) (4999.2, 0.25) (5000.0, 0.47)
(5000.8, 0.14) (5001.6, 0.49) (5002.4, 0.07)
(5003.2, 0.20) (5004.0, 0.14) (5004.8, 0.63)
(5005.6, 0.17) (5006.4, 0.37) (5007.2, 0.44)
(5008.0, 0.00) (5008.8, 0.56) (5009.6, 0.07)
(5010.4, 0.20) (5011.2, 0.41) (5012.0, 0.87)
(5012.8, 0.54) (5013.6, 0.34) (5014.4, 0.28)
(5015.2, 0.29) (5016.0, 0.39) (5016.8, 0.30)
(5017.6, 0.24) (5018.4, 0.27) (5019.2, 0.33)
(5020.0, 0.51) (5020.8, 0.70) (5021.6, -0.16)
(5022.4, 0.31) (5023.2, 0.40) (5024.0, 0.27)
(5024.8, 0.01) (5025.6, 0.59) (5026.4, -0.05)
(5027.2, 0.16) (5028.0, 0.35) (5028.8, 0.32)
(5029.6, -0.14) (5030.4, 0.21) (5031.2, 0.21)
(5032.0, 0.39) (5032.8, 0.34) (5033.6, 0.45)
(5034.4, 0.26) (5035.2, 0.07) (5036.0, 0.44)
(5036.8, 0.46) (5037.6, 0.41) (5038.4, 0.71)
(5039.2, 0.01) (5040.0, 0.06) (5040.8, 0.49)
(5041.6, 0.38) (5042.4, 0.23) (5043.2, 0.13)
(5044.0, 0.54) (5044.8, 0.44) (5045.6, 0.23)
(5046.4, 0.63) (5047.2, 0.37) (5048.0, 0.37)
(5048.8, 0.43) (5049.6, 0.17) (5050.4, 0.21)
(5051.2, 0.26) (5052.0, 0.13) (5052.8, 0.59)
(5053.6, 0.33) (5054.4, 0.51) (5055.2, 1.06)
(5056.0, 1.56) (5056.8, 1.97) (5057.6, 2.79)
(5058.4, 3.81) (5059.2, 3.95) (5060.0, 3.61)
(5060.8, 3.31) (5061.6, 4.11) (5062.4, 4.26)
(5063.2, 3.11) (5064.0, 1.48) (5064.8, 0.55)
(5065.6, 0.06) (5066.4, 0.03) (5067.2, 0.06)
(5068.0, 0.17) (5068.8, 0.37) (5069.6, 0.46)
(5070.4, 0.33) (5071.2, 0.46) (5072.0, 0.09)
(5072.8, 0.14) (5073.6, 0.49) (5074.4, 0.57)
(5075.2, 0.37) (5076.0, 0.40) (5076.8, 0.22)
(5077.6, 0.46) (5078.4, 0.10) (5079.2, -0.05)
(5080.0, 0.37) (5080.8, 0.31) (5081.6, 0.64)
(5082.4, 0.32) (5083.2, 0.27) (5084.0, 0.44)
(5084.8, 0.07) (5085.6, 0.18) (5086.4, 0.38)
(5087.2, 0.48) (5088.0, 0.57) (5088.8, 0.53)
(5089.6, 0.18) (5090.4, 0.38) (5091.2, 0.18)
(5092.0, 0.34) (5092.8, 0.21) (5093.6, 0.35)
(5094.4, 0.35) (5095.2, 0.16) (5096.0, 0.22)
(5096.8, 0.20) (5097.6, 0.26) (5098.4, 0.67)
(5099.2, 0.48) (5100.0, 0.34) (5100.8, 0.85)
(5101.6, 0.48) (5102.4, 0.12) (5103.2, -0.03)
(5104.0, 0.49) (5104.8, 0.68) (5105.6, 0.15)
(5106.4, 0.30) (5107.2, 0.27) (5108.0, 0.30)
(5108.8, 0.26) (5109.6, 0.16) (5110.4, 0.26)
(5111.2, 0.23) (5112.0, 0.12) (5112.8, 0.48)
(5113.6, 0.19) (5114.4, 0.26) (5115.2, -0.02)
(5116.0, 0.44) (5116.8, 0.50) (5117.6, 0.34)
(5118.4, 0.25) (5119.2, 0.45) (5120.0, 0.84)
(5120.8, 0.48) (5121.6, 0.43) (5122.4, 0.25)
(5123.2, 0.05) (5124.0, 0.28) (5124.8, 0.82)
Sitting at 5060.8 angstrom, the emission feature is [O II] 3727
